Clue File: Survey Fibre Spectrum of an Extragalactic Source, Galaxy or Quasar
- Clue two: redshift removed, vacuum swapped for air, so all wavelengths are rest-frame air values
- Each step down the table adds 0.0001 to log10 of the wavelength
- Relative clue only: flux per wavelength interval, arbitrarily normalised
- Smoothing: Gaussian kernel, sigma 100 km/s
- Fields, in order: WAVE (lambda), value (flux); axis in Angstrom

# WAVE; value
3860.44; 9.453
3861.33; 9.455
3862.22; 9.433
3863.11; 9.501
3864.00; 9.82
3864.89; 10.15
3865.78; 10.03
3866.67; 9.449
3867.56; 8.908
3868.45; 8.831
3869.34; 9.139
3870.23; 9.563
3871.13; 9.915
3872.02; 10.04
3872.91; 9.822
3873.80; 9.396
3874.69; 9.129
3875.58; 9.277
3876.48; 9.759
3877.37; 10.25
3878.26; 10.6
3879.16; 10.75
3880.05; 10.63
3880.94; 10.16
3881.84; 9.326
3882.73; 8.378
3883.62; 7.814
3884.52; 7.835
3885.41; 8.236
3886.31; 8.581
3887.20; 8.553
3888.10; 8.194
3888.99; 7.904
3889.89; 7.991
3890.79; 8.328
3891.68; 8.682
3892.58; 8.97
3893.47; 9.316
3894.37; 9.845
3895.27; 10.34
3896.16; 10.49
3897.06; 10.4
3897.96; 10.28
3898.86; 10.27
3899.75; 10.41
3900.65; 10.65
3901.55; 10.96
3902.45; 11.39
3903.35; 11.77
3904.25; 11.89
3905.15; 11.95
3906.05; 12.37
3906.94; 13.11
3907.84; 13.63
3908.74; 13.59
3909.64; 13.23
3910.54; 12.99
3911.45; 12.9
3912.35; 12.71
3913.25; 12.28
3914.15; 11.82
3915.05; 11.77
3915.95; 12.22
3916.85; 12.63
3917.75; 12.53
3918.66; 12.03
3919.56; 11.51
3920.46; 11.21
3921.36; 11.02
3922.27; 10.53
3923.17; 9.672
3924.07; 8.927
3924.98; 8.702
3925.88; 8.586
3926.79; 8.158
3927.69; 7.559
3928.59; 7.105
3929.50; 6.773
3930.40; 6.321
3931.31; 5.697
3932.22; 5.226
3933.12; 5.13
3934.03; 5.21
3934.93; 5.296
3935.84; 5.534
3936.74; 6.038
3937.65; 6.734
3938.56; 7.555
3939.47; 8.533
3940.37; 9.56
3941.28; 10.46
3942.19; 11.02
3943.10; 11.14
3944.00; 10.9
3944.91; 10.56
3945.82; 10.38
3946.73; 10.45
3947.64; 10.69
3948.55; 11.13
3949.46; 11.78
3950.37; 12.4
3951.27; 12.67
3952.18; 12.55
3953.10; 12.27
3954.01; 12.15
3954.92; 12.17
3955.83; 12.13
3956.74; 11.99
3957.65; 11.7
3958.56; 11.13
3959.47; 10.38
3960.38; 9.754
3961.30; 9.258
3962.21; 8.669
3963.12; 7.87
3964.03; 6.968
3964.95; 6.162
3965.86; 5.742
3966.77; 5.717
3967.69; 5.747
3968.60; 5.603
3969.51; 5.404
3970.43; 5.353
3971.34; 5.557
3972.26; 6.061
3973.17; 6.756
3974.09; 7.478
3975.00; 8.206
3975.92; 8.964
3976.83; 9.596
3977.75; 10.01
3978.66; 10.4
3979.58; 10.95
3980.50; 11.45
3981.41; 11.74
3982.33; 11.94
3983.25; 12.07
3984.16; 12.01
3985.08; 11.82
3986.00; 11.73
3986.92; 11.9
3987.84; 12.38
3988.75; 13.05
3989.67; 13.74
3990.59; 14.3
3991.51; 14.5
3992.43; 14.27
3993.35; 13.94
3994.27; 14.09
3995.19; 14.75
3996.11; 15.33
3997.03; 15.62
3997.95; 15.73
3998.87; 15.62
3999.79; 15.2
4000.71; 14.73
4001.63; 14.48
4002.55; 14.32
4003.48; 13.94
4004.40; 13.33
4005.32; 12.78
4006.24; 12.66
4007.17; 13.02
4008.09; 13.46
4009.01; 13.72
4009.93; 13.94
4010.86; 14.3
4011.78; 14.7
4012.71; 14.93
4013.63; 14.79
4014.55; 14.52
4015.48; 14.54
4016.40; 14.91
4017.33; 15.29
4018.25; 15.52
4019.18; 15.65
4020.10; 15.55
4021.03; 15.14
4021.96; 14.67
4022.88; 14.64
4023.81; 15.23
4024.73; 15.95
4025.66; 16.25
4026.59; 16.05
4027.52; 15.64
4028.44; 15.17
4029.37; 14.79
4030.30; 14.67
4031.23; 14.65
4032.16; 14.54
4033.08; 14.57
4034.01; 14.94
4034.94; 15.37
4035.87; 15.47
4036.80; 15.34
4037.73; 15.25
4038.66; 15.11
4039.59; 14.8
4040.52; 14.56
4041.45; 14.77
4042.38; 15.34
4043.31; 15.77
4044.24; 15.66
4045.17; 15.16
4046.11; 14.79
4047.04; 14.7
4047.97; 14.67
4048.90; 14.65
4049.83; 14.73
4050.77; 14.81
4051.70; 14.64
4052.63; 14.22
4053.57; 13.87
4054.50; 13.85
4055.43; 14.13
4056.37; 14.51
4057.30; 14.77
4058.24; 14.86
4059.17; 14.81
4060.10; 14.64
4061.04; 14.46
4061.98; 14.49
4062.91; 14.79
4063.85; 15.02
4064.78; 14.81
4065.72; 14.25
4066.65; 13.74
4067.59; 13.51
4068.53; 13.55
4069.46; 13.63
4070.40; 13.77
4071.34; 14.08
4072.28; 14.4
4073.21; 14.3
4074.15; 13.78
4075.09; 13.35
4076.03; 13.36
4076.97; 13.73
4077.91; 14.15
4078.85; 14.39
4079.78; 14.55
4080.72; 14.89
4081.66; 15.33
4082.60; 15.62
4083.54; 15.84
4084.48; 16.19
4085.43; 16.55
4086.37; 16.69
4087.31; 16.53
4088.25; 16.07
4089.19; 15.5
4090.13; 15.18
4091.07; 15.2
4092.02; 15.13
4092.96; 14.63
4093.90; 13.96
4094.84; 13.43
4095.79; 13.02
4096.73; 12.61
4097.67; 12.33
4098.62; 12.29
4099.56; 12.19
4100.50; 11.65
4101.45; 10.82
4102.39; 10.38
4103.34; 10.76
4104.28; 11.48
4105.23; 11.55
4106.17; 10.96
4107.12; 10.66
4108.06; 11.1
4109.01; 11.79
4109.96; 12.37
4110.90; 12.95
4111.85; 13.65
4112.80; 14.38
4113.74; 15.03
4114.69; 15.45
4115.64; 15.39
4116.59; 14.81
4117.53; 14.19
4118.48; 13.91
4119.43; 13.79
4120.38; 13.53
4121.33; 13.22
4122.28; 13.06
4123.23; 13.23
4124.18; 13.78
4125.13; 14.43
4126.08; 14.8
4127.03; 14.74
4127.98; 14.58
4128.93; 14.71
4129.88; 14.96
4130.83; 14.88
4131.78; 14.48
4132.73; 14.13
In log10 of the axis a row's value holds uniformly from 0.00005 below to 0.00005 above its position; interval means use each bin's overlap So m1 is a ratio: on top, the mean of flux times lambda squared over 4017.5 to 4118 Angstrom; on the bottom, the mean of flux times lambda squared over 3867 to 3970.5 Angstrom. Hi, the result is 1.59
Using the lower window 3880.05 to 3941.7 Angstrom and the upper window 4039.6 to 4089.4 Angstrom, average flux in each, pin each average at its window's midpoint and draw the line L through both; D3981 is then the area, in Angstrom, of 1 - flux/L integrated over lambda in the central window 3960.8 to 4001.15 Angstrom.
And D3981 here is 4.7 Angstrom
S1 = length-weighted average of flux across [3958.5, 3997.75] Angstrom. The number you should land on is 10.2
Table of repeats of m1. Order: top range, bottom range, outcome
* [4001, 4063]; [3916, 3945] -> 1.78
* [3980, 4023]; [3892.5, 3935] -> 1.42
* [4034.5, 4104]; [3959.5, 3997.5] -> 1.47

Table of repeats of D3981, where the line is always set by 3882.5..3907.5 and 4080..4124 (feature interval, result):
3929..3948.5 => 4.7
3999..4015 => -2.9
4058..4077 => -1.6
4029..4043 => -2.8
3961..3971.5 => 4.4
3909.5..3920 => -2.2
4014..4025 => -2.7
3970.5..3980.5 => 2.6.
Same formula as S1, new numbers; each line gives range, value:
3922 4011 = 10.4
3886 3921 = 11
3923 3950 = 8.36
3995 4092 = 14.8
